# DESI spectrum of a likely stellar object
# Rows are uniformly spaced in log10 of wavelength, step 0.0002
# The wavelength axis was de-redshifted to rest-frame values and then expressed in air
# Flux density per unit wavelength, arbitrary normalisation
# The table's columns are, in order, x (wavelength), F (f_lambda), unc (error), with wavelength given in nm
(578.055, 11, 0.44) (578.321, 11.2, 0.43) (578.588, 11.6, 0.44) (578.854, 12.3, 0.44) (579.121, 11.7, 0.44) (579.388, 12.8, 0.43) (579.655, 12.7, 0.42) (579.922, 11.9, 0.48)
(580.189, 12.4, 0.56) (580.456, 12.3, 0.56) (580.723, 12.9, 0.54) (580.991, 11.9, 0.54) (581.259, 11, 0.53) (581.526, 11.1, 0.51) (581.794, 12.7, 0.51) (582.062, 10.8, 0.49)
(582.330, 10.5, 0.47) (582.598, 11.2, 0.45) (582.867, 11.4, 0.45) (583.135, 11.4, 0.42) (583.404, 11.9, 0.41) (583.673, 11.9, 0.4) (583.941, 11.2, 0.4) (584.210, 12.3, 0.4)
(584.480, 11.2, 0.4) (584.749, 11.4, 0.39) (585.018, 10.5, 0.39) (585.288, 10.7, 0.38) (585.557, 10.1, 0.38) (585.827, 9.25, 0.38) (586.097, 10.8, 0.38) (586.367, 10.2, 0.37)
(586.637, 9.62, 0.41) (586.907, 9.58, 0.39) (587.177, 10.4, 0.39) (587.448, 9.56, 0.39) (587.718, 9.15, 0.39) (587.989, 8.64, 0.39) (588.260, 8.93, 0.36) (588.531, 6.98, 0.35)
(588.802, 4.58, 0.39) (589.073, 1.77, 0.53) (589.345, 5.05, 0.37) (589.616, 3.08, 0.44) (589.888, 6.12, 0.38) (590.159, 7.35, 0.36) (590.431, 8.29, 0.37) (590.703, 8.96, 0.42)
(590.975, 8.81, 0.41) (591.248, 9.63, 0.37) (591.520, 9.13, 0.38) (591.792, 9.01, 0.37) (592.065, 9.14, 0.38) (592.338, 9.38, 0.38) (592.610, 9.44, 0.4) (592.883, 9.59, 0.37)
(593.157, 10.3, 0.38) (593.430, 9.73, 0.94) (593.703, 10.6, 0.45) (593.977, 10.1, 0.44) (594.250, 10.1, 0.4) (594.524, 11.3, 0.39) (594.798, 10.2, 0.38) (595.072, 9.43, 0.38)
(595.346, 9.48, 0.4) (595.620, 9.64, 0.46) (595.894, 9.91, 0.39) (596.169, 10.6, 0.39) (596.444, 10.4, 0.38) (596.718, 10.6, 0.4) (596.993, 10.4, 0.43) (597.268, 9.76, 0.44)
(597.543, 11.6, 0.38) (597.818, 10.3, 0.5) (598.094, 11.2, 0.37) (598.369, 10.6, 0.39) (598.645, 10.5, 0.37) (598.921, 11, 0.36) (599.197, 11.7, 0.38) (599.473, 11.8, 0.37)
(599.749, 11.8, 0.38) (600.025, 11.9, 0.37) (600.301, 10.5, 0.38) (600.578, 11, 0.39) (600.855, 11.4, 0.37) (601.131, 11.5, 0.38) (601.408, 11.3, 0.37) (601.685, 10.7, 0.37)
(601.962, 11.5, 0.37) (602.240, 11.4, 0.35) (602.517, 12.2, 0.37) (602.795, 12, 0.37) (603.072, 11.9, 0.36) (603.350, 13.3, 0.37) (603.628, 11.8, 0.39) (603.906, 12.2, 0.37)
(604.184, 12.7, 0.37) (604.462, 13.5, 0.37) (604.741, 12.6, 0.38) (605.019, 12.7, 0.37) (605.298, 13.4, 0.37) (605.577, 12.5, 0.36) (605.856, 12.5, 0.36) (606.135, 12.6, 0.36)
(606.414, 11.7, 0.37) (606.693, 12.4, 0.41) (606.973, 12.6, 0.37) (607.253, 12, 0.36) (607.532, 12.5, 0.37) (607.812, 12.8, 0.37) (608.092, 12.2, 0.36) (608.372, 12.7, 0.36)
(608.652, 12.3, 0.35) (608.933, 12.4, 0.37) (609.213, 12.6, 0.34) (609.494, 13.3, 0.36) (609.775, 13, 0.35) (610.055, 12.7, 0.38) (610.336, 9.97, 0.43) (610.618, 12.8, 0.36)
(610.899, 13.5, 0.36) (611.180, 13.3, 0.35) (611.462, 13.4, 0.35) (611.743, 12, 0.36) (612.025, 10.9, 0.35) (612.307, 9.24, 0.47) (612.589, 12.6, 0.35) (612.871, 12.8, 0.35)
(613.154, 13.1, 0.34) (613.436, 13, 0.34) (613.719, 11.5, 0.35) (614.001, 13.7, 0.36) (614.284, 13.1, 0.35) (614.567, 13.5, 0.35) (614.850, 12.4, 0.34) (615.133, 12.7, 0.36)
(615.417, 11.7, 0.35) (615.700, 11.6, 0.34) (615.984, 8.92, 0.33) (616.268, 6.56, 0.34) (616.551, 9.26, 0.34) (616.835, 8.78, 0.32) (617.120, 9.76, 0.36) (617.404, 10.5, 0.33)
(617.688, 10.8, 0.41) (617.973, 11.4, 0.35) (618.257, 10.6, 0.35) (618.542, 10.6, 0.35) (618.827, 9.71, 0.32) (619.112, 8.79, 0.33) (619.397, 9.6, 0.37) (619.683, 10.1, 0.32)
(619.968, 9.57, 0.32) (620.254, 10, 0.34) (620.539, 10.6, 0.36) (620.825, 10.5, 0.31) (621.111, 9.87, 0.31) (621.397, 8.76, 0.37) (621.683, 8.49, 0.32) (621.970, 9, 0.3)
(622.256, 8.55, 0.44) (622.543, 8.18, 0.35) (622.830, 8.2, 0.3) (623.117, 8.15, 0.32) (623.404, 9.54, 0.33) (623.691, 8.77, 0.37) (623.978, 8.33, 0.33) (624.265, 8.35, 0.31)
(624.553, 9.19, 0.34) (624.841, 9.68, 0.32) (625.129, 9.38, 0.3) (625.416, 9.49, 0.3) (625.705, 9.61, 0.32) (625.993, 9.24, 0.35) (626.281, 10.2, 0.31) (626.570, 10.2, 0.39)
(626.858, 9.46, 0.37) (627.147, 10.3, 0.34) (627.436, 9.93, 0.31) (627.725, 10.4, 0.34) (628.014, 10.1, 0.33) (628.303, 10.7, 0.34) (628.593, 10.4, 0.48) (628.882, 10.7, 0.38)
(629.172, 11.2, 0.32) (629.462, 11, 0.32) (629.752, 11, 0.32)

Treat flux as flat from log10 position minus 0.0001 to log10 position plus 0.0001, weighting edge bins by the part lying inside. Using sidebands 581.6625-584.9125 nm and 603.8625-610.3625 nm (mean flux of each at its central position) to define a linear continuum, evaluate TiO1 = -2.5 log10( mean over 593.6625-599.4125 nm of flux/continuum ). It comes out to 0.16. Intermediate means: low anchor 11.5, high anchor 12.5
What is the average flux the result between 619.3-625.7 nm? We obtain 9.2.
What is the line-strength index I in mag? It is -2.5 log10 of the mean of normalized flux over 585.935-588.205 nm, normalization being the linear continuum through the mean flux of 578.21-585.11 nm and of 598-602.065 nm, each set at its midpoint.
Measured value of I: 0.19 mag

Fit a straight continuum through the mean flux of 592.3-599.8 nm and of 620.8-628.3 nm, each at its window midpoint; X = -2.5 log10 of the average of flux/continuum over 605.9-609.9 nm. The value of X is -0.25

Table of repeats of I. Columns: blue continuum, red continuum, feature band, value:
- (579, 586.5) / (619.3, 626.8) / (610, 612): -0.24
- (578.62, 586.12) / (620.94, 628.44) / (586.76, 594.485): 0.30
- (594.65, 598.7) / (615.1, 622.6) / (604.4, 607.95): -0.24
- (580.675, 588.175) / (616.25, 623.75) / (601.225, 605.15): -0.20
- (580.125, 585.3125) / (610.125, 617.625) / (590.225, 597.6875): 0.18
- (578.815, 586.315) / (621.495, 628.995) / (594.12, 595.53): 0.08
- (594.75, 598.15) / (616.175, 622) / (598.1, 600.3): -0.11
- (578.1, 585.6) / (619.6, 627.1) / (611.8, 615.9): -0.24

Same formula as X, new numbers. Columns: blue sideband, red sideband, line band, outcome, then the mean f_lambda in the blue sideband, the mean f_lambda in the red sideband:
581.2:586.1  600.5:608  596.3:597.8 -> 0.125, 11.1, 12.2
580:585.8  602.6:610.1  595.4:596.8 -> 0.185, 11.4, 12.5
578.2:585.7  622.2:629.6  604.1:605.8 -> -0.217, 11.6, 9.6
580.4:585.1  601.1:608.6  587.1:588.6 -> 0.289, 11.5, 12.3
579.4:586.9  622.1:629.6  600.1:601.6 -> -0.057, 11.3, 9.59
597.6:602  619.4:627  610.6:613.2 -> -0.205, 11.2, 9.29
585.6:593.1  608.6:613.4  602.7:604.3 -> -0.129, 8.28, 12.4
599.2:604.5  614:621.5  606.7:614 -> -0.123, 11.8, 10.4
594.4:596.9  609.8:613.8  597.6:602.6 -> -0.049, 10.2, 12.2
